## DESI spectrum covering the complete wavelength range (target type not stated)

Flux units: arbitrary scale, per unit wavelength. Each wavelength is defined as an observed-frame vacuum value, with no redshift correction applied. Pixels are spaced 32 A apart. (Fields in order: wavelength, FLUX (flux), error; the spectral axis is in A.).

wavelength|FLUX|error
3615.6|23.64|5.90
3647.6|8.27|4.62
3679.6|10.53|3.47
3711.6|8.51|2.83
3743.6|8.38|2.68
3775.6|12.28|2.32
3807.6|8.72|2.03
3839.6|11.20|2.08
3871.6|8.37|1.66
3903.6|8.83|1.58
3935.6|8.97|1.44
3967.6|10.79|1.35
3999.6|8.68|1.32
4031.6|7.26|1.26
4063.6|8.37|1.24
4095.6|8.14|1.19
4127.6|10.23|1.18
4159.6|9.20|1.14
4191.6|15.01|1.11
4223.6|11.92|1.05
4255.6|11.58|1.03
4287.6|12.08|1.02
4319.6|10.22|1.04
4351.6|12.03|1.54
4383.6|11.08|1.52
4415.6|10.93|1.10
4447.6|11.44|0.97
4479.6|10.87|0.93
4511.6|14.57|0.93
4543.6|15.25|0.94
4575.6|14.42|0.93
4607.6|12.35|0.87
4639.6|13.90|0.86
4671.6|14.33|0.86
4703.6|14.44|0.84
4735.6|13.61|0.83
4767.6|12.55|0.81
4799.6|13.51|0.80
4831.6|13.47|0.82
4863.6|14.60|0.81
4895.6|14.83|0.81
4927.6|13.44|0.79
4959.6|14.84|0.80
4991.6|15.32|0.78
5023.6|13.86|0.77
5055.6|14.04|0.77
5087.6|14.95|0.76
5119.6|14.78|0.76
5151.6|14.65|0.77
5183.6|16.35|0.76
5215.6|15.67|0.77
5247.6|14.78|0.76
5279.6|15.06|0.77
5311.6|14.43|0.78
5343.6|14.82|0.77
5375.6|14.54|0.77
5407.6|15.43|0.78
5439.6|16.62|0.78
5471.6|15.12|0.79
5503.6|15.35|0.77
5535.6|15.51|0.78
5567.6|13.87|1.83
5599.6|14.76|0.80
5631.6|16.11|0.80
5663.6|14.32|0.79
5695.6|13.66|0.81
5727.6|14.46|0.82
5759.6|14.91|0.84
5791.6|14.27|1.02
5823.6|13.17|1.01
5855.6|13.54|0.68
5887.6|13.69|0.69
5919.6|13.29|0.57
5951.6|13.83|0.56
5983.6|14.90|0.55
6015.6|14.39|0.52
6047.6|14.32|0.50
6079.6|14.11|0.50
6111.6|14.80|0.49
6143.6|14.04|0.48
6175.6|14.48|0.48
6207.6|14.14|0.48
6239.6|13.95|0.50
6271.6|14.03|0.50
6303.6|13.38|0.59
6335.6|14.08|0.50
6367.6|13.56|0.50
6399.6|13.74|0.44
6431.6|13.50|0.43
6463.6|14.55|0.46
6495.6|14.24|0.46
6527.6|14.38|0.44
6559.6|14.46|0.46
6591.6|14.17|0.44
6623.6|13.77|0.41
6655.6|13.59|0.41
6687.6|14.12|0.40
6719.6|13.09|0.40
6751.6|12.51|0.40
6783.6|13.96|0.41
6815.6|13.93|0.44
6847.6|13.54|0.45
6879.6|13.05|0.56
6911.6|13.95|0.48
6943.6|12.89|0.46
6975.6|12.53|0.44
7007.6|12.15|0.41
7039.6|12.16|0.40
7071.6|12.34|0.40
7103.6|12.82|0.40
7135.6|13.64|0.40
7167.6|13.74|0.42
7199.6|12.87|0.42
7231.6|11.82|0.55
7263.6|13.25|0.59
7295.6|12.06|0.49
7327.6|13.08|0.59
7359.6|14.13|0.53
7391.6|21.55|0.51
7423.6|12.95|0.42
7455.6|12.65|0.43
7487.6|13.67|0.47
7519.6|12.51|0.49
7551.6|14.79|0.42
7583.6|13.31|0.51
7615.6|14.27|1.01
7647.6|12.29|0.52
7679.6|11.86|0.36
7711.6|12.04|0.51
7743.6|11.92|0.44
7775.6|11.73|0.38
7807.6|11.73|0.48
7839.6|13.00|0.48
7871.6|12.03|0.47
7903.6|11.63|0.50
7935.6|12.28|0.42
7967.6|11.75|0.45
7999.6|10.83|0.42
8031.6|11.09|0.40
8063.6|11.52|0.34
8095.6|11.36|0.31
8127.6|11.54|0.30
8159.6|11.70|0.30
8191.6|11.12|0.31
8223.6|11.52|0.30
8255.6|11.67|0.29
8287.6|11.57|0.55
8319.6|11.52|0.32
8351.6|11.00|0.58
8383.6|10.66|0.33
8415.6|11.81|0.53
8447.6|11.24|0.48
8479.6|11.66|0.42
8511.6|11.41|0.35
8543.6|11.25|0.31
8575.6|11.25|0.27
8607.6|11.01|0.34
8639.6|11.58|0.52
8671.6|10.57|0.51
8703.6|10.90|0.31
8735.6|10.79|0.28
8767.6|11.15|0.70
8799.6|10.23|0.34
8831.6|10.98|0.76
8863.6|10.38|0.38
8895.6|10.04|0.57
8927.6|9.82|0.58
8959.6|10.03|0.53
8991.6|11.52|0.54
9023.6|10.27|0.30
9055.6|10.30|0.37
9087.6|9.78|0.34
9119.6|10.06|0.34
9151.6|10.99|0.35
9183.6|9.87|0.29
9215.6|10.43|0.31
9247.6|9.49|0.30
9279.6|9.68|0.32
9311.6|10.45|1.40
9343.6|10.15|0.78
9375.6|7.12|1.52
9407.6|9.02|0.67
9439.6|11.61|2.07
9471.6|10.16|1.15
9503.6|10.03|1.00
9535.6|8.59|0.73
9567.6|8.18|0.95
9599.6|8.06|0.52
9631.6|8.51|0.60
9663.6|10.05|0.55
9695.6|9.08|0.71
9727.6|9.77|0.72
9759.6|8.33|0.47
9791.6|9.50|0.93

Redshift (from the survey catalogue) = 0.12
